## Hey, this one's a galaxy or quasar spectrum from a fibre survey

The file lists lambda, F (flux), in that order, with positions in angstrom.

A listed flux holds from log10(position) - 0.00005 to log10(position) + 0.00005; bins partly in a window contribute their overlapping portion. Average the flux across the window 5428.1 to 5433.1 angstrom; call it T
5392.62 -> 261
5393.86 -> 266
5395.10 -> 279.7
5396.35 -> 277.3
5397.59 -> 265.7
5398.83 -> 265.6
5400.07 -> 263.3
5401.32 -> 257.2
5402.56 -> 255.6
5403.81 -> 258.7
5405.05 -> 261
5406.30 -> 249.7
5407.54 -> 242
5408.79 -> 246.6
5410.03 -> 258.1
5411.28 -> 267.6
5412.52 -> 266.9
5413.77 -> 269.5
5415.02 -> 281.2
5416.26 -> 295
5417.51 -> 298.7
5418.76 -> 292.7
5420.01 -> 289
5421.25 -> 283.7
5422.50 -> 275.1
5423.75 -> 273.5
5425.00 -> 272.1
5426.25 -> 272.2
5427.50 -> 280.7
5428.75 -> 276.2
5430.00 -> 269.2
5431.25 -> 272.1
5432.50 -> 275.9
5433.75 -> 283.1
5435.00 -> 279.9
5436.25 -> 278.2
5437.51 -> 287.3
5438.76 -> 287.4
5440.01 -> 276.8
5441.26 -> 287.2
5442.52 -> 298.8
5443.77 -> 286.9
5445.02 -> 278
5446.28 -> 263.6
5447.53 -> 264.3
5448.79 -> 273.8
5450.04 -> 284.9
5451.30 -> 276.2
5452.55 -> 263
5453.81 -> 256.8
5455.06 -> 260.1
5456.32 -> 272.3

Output 273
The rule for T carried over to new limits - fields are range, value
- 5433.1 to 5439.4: 283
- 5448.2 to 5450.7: 279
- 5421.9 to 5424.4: 274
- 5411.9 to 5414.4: 268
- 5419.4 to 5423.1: 283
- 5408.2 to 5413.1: 260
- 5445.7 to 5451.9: 273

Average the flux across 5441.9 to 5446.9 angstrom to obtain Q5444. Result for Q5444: 282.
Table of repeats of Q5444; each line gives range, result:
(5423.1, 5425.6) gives 273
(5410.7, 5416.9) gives 276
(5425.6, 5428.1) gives 276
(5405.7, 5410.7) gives 249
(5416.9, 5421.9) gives 291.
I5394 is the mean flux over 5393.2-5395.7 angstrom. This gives 273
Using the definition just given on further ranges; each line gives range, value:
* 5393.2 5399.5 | 271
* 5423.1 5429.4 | 275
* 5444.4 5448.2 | 268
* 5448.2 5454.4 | 271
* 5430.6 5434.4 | 277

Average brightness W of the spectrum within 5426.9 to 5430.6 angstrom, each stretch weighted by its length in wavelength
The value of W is 275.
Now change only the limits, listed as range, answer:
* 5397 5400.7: 265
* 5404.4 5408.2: 251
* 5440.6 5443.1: 292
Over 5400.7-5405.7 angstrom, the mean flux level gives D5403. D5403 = 258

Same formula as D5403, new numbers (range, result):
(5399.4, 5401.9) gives 260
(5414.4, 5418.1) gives 292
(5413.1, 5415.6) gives 274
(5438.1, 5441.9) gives 284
